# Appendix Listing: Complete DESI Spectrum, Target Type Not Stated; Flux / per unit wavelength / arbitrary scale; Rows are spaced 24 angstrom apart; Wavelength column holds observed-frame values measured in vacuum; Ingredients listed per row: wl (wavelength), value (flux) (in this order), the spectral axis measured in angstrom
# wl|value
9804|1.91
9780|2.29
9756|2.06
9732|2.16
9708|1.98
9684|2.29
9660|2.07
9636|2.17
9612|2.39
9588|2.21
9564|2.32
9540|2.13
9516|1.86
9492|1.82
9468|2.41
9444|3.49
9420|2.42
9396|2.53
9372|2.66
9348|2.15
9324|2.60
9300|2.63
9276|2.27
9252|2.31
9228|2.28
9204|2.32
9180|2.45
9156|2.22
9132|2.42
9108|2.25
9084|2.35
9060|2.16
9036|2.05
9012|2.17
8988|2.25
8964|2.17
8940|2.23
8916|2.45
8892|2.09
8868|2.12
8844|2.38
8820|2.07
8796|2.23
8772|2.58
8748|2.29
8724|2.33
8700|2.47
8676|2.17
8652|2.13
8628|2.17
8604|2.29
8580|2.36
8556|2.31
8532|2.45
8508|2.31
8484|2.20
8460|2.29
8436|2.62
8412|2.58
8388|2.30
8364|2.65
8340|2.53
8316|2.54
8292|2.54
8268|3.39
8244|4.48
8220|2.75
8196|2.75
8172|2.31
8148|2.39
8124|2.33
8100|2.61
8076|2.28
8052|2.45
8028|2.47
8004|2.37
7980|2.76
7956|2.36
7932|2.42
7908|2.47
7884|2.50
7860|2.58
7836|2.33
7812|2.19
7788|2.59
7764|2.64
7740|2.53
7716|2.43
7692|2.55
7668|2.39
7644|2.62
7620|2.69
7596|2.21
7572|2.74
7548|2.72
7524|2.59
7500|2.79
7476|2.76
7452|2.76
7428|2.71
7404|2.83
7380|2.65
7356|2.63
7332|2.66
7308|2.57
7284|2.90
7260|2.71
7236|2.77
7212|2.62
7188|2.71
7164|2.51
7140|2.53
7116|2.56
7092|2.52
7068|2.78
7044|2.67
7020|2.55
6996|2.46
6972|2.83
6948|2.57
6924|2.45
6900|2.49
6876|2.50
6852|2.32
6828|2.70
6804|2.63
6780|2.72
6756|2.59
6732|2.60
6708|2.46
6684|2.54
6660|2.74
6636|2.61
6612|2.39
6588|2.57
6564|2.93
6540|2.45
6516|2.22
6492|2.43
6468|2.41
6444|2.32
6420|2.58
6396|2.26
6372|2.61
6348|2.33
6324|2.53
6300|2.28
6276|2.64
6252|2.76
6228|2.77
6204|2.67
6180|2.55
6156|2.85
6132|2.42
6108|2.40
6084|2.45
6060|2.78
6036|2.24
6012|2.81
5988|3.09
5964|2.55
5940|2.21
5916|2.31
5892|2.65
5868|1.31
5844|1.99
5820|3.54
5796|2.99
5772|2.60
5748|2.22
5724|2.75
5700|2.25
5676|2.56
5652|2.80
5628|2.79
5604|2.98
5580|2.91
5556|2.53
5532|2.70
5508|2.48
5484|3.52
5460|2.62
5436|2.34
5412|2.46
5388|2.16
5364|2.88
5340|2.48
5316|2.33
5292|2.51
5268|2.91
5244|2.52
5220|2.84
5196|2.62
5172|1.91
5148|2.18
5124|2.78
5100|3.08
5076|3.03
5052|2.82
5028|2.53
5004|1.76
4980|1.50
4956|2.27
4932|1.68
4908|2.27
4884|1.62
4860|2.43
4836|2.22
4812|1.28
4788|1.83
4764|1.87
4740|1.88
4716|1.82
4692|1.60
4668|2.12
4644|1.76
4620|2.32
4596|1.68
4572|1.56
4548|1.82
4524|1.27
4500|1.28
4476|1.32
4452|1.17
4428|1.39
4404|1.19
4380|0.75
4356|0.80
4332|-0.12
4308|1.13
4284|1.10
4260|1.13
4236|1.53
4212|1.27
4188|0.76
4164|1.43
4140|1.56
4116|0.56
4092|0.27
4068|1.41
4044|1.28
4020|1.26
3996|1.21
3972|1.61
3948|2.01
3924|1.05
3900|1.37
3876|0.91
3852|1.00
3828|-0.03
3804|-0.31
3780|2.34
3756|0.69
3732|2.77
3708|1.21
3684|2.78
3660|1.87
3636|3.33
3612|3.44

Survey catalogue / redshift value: 0.255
